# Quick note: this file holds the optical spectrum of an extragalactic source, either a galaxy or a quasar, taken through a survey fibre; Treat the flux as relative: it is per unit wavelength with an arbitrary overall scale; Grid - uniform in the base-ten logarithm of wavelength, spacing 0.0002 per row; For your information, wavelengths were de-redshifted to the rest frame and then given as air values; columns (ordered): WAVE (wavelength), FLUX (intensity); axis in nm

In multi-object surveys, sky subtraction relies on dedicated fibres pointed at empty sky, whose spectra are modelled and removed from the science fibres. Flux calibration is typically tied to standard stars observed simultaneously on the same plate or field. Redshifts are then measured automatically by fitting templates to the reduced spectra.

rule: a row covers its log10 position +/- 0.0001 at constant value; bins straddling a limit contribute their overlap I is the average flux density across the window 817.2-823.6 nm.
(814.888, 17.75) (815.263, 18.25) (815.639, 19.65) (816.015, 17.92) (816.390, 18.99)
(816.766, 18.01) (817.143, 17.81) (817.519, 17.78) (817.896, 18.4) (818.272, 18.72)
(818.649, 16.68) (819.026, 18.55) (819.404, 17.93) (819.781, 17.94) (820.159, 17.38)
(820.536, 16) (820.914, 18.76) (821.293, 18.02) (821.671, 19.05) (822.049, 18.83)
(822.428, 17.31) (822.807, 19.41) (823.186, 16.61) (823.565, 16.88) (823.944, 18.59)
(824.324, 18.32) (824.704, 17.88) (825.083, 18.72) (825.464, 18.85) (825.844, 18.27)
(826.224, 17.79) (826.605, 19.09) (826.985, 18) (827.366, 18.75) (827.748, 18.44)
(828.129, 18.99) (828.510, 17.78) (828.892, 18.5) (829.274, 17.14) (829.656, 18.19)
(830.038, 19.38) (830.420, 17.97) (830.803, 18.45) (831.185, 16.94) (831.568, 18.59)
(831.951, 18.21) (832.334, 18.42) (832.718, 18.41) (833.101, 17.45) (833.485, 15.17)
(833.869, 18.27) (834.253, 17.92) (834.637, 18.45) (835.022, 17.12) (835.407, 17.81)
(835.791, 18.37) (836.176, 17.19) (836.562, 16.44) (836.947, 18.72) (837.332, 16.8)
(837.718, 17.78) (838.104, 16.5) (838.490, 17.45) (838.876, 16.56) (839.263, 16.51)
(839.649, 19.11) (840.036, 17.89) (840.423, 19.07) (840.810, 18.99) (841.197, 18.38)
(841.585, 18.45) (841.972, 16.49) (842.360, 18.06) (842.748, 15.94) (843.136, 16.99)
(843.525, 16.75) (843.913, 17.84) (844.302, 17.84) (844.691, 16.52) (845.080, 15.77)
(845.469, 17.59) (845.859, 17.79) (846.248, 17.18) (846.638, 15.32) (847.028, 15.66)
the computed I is 17.9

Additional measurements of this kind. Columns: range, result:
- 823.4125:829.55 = 18.3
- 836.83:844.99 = 17.5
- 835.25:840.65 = 17.6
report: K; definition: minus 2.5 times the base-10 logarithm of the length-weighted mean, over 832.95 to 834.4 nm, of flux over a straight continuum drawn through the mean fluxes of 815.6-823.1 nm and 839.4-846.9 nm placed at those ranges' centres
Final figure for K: 0.03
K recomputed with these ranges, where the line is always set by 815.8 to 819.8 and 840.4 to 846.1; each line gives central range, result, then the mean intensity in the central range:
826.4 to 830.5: -0.03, 18.4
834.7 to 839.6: 0.02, 17.4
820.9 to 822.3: -0.04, 18.6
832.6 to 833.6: 0.04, 17.1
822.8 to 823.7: 0.04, 17.3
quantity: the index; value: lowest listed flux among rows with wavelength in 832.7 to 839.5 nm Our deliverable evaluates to 15.17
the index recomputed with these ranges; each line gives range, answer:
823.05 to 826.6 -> 16.61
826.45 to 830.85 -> 17.14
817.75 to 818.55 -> 18.4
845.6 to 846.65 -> 15.32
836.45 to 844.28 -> 15.94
